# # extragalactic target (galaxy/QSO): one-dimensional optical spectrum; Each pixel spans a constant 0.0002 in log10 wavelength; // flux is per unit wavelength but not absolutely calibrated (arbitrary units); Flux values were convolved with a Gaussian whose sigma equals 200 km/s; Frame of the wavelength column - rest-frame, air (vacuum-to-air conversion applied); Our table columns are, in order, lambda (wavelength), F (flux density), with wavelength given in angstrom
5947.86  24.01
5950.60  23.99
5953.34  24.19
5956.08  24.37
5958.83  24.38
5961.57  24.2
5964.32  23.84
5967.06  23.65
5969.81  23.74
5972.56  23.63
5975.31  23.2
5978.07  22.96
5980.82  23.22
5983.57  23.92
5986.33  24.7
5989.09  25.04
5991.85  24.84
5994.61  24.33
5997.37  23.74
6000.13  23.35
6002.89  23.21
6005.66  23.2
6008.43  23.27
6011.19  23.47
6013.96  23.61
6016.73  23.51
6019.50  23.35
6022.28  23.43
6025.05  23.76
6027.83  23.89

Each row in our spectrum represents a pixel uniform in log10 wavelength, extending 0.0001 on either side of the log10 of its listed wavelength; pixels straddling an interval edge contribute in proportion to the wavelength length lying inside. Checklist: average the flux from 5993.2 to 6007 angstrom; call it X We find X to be 23.6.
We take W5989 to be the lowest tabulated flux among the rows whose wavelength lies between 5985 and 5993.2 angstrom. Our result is 24.7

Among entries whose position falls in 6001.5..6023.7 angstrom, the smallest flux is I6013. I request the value 23.2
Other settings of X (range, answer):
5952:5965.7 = 24.2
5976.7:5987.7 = 23.7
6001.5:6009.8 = 23.2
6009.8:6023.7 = 23.5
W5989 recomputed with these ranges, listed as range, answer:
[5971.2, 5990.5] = 22.96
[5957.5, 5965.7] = 23.84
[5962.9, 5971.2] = 23.65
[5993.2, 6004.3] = 23.21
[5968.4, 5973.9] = 23.63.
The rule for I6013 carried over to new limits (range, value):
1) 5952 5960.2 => 24.19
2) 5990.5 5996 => 24.33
